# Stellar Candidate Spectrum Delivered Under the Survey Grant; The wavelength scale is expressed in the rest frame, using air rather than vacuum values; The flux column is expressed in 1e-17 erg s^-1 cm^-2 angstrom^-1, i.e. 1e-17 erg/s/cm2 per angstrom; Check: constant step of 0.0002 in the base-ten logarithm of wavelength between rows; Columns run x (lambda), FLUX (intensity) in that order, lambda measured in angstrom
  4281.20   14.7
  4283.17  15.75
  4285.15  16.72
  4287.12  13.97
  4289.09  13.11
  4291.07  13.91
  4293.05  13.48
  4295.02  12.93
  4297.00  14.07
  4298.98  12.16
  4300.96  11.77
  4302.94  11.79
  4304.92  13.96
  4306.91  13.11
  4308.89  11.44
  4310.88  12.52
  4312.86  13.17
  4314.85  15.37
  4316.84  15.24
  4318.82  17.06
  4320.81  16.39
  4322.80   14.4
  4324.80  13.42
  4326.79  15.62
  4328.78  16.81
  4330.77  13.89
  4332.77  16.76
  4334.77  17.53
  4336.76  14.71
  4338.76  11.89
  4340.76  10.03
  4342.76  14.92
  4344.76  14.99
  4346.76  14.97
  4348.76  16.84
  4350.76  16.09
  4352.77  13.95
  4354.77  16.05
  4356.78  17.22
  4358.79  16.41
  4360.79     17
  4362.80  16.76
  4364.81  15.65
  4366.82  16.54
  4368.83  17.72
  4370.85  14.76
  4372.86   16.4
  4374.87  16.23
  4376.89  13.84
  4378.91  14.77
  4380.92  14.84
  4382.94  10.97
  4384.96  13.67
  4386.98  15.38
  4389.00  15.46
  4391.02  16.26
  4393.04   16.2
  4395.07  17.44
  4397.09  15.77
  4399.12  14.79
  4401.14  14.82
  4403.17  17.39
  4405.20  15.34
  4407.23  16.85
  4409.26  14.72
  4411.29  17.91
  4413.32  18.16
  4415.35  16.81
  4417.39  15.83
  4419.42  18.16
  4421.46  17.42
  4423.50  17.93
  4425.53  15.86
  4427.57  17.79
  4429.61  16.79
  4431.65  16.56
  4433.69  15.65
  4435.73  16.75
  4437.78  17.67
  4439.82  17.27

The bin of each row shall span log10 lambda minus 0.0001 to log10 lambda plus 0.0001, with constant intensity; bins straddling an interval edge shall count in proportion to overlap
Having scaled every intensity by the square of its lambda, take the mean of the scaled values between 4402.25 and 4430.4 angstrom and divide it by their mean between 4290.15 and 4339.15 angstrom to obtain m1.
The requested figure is 1.25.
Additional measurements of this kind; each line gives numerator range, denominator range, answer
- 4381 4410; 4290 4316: 1.23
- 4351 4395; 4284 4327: 1.16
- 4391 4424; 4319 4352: 1.14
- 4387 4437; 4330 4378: 1.10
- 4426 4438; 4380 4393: 1.17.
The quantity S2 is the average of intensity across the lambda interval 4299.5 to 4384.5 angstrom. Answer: 14.8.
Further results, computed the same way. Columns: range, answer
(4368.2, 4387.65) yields 14.8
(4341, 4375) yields 15.9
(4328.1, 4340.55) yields 14.9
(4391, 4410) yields 16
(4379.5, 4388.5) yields 13.9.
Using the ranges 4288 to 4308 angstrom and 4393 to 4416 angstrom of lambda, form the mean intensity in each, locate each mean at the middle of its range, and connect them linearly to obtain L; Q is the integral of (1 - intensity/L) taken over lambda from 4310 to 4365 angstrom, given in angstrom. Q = -3.6 angstrom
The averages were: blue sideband 13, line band 15.2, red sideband 16.3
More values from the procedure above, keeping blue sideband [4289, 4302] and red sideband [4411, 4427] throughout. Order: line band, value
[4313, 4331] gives -1.8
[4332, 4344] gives 0.2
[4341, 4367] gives -1.2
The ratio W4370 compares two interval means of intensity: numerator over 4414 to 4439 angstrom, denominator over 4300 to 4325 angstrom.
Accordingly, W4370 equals 1.2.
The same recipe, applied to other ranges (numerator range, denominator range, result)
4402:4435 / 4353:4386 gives 1.08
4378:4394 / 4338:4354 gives 1.03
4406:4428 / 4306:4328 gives 1.18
